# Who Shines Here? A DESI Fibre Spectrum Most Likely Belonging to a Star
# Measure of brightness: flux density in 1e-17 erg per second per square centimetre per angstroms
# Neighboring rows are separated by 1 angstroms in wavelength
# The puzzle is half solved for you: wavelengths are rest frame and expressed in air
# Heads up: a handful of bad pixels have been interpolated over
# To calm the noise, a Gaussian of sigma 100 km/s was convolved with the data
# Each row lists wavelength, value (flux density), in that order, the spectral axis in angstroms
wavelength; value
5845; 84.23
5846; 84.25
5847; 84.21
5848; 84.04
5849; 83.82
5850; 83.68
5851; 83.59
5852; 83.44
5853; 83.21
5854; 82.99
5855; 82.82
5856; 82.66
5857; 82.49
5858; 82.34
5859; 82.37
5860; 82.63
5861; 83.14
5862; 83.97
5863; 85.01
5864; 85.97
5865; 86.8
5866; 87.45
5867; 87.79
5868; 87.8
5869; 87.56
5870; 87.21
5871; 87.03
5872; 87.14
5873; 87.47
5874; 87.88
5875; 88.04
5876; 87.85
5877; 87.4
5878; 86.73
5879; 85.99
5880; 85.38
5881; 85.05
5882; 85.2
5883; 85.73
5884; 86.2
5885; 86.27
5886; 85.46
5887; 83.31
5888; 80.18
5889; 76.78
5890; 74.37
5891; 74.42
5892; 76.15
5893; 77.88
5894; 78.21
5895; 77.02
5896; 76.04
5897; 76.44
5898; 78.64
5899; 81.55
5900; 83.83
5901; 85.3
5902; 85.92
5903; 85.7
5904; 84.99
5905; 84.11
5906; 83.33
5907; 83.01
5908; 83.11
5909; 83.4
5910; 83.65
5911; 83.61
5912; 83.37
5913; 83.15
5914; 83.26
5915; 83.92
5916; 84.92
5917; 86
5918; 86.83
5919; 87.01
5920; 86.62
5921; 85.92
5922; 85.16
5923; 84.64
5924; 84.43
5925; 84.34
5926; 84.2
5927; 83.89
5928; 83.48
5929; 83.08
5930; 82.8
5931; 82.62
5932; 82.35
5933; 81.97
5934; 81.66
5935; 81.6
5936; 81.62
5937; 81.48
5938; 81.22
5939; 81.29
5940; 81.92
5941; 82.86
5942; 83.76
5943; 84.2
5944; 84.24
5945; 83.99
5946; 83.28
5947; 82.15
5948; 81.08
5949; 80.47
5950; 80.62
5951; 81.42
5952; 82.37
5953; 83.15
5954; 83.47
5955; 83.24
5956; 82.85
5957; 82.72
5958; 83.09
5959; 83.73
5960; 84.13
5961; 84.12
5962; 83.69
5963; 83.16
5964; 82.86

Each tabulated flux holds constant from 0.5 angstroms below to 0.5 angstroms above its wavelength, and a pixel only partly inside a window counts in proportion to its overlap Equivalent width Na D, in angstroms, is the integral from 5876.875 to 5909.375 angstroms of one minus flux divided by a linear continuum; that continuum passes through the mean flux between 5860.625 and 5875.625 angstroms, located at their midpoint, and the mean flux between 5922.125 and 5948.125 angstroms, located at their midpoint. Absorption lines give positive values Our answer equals 1.2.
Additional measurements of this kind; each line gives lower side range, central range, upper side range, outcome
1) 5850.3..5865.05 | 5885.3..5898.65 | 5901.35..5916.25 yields 0.9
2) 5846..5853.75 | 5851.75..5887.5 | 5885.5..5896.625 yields -2.0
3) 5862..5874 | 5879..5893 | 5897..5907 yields 0.5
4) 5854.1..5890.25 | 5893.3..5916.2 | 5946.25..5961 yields 0.4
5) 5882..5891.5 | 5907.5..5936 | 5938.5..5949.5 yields -0.6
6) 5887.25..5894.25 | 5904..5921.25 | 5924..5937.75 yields -0.9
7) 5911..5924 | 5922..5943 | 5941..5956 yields 0.3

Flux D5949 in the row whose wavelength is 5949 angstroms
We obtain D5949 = 80.47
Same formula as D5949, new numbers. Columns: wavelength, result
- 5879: 85.99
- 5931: 82.62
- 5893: 77.88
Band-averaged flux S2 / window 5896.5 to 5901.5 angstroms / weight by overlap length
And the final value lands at 81.2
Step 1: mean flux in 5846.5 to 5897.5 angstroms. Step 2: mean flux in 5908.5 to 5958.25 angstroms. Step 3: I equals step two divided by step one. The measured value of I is 1.0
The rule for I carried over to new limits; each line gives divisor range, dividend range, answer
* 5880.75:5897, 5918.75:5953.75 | 1.03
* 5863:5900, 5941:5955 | 0.99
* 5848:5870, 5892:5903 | 0.95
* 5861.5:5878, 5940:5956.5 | 0.95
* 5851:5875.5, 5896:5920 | 0.98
